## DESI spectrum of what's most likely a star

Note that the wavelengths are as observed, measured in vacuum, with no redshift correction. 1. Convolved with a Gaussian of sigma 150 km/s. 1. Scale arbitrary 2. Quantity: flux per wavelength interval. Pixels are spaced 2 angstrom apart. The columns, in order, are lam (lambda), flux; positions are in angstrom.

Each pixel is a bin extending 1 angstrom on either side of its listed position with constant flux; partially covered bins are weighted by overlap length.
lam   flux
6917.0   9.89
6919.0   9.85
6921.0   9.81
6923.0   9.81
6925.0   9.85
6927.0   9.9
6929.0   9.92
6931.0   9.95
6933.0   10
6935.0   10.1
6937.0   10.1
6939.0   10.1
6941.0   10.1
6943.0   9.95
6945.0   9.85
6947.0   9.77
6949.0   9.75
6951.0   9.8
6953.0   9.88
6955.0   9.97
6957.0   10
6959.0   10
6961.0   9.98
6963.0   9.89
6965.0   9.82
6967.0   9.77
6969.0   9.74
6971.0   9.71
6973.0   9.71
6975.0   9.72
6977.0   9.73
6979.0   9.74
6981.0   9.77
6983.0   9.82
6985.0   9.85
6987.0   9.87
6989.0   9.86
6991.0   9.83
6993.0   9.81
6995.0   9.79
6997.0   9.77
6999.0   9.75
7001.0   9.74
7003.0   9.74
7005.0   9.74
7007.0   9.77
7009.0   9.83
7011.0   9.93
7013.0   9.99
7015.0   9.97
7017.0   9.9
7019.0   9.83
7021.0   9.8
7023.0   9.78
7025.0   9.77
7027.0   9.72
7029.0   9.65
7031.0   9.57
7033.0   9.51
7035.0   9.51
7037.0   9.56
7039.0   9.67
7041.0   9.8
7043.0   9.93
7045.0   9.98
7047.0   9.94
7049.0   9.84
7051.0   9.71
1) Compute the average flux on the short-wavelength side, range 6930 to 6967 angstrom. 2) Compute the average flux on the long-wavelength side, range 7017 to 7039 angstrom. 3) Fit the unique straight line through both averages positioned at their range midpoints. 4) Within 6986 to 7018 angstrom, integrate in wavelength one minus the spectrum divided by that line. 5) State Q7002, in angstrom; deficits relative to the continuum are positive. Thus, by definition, -0.2 angstrom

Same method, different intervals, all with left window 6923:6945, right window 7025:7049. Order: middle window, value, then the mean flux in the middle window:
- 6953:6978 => 0.16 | 9.84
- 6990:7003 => 0.06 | 9.78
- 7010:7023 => -0.16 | 9.89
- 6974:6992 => 0.11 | 9.8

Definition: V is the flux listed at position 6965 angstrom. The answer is 9.82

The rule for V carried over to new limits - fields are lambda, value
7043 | 9.93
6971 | 9.71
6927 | 9.9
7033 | 9.51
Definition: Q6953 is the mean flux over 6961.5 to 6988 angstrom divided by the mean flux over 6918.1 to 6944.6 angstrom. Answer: 0.98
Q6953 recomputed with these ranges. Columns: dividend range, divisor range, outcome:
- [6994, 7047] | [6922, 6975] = 0.99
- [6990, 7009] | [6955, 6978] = 0.99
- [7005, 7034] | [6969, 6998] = 1.00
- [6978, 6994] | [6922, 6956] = 0.99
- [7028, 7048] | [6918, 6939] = 0.98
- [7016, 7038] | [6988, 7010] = 0.99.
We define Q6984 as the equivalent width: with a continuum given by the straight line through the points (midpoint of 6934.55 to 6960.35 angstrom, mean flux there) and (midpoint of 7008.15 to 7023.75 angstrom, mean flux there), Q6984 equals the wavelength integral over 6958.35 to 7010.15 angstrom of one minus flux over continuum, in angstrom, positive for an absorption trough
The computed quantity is 0.6 angstrom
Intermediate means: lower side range 9.95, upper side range 9.88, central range 9.8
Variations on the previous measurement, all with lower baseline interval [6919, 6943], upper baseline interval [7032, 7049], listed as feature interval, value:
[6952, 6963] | -0.06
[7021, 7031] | 0.05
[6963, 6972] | 0.10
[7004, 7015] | -0.06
